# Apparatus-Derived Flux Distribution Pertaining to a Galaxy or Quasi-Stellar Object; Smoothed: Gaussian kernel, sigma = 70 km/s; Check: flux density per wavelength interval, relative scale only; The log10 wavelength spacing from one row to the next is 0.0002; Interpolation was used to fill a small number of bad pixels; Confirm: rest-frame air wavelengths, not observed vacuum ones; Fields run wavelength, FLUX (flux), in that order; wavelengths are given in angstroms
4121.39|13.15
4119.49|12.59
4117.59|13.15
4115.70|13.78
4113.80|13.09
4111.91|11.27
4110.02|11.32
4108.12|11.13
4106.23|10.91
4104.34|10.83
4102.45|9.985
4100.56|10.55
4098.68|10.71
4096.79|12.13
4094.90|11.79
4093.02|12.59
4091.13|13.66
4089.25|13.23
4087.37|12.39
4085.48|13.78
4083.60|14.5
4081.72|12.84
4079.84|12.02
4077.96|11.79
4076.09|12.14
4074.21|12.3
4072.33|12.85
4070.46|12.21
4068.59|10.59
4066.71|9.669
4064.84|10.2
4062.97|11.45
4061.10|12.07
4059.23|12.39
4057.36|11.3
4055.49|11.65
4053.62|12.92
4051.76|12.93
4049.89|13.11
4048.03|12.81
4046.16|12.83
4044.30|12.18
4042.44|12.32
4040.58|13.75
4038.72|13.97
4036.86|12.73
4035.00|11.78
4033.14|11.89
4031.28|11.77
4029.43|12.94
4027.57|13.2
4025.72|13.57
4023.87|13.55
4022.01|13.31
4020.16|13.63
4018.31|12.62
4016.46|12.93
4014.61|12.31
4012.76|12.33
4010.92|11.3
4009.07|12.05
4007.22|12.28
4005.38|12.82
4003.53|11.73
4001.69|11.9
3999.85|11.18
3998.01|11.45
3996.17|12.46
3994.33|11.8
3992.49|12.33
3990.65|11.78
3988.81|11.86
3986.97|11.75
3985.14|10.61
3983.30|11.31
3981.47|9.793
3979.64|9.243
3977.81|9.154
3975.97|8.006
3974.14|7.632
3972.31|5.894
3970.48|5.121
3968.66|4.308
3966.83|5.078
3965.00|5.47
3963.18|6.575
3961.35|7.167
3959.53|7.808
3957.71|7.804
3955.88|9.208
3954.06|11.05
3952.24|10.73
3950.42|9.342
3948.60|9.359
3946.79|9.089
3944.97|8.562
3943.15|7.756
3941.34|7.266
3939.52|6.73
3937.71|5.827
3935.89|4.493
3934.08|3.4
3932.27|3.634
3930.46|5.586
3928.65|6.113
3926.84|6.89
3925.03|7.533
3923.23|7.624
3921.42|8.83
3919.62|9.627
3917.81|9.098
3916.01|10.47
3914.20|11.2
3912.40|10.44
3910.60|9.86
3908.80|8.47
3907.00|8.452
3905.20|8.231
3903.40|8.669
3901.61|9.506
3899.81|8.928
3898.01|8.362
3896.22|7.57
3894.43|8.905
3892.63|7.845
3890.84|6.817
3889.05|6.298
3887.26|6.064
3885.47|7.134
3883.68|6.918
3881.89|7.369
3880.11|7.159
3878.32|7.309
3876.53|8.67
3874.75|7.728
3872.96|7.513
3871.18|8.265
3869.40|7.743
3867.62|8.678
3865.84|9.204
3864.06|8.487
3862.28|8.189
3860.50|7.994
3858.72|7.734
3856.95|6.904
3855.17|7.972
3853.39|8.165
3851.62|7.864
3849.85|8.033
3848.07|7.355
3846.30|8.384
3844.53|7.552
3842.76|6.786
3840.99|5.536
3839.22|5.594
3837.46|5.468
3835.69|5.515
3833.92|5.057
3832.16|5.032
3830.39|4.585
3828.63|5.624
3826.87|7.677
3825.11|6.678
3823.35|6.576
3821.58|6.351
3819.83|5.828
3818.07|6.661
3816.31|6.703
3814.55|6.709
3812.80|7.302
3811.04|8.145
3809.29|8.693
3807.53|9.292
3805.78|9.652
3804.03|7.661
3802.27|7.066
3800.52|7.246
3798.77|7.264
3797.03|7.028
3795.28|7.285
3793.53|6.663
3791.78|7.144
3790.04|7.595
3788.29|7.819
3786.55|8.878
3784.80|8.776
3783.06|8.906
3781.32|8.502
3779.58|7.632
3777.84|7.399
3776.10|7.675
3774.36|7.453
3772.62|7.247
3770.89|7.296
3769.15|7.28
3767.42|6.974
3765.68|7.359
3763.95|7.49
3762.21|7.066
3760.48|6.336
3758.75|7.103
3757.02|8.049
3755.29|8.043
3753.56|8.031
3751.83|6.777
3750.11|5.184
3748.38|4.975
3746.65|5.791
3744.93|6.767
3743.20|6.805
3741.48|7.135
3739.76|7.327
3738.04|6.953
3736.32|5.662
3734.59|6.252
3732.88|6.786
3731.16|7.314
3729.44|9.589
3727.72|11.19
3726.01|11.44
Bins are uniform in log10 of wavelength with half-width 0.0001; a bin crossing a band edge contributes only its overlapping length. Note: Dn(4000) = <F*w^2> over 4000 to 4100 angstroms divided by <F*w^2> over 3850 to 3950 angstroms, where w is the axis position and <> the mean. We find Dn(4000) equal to 1.7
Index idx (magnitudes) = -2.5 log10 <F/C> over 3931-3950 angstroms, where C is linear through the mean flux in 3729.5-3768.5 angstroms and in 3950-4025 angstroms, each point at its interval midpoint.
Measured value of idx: 0.40 mag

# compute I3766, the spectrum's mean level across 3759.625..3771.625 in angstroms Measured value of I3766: 7.11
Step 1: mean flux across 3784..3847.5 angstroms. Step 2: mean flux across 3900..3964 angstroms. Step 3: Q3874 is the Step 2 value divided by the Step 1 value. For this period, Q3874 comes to 1.2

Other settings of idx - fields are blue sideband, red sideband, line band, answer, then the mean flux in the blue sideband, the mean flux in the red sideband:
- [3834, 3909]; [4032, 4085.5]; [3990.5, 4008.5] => -0.11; 7.62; 12.3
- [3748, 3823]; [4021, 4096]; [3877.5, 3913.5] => 0.18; 7.42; 12.5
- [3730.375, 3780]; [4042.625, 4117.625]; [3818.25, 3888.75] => 0.20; 6.97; 12.1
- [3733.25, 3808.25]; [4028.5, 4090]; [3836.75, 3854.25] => 0.21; 7.32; 12.3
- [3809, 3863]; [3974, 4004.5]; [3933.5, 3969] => 0.31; 6.84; 10.9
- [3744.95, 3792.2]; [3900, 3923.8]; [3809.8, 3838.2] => 0.27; 7.36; 9.28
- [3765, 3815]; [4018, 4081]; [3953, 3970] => 0.45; 7.73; 12.4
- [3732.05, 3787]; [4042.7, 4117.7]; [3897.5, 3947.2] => 0.22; 7.17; 12.1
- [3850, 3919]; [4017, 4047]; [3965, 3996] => 0.24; 8.22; 12.9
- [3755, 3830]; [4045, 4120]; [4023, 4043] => -0.14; 7.42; 12.1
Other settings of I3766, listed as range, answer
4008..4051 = 12.7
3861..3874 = 8.28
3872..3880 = 7.74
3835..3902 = 7.56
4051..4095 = 12.2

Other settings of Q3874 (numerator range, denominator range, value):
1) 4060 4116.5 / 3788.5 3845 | 1.75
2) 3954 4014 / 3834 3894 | 1.32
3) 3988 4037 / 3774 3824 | 1.63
